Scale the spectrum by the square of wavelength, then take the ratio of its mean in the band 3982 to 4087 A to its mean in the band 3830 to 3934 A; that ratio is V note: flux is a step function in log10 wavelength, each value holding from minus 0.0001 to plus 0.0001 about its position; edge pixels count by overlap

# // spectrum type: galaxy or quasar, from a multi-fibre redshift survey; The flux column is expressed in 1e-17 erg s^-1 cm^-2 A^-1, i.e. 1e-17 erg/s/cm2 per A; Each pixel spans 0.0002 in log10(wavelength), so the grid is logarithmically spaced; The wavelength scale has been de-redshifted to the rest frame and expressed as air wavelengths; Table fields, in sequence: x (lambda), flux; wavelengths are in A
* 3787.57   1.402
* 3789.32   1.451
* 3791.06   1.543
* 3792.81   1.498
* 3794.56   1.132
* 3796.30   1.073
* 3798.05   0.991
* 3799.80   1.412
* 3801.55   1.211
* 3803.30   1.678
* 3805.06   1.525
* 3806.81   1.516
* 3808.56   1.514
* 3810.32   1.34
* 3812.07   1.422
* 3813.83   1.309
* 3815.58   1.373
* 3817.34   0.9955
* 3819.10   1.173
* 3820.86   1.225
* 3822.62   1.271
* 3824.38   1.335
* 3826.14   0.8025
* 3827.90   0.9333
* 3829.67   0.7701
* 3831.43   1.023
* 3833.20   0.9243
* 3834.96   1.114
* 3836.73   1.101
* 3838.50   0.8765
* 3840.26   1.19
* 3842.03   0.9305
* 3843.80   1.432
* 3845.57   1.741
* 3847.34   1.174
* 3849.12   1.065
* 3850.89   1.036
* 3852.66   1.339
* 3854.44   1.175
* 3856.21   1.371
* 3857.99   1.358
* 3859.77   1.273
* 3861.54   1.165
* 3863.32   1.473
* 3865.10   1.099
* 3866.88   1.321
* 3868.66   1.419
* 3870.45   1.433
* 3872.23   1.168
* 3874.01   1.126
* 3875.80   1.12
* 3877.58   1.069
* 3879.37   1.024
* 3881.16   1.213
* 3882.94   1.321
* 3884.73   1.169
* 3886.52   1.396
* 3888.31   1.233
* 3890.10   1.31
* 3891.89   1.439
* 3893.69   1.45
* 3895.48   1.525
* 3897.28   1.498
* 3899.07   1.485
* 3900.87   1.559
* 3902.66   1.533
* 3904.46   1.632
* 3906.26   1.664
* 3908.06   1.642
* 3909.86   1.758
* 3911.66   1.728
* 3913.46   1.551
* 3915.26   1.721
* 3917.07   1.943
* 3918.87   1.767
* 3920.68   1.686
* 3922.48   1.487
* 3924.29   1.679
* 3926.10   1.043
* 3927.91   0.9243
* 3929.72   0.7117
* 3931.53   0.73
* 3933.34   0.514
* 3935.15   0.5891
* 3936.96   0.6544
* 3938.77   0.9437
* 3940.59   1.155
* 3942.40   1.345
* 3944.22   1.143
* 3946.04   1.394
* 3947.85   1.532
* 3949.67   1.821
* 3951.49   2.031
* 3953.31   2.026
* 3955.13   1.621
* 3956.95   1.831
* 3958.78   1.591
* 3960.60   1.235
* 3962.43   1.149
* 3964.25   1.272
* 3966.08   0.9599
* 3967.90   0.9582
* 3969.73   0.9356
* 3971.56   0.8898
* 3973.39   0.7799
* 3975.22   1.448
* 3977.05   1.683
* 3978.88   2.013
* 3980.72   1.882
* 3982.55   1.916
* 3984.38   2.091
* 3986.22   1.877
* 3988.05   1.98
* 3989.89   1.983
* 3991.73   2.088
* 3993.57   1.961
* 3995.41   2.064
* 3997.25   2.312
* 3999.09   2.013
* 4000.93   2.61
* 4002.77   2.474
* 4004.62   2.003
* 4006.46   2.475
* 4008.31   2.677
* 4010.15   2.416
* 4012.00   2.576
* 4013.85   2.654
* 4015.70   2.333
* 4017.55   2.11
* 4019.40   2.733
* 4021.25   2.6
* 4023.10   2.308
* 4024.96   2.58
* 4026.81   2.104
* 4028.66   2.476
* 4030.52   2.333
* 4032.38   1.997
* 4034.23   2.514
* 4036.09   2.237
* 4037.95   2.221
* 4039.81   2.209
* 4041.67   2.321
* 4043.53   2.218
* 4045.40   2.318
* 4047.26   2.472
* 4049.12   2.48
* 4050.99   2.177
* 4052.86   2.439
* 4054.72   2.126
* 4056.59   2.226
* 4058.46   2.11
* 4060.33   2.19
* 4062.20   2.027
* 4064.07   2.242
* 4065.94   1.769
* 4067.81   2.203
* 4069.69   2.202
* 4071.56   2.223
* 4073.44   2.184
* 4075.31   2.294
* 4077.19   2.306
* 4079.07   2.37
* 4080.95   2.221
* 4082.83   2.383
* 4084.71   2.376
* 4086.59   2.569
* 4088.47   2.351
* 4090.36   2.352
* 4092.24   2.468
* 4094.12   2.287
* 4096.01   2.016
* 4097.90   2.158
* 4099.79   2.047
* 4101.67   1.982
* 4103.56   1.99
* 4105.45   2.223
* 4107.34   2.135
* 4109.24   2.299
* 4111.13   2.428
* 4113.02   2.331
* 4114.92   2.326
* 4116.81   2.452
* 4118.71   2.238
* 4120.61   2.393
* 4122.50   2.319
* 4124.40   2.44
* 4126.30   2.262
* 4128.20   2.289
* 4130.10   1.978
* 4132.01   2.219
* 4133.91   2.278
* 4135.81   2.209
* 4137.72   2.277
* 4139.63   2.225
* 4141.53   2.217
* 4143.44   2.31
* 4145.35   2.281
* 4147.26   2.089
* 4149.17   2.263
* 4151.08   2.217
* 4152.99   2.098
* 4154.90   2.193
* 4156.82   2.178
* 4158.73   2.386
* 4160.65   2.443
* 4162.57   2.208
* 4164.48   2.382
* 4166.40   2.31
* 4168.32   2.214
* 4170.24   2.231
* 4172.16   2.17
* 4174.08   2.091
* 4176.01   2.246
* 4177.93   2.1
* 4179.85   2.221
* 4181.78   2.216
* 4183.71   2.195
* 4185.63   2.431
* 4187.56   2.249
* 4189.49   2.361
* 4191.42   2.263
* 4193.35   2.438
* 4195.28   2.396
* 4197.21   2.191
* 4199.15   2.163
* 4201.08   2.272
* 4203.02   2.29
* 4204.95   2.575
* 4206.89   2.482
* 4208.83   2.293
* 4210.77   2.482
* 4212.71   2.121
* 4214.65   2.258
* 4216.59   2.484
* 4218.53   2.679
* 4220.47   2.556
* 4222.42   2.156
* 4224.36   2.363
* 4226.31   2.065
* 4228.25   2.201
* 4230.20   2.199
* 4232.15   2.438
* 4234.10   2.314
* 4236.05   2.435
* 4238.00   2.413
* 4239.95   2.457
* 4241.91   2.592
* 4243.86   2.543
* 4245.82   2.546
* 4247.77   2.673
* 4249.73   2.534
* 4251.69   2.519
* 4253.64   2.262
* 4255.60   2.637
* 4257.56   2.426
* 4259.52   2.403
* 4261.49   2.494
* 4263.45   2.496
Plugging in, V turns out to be 1.9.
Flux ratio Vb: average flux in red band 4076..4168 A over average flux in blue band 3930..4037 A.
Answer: 1.26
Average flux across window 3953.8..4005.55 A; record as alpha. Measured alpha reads 1.7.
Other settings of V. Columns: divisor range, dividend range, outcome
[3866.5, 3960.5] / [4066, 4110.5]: 1.77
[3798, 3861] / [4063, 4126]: 2.11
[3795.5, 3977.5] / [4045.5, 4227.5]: 1.99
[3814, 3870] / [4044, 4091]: 2.15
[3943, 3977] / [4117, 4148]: 1.79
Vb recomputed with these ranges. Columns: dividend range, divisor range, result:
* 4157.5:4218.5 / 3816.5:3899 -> 1.90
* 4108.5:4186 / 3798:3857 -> 1.86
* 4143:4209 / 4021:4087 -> 1.00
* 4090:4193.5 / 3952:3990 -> 1.47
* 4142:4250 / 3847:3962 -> 1.72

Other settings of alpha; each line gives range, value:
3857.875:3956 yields 1.36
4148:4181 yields 2.23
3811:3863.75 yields 1.18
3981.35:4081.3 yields 2.26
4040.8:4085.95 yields 2.25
